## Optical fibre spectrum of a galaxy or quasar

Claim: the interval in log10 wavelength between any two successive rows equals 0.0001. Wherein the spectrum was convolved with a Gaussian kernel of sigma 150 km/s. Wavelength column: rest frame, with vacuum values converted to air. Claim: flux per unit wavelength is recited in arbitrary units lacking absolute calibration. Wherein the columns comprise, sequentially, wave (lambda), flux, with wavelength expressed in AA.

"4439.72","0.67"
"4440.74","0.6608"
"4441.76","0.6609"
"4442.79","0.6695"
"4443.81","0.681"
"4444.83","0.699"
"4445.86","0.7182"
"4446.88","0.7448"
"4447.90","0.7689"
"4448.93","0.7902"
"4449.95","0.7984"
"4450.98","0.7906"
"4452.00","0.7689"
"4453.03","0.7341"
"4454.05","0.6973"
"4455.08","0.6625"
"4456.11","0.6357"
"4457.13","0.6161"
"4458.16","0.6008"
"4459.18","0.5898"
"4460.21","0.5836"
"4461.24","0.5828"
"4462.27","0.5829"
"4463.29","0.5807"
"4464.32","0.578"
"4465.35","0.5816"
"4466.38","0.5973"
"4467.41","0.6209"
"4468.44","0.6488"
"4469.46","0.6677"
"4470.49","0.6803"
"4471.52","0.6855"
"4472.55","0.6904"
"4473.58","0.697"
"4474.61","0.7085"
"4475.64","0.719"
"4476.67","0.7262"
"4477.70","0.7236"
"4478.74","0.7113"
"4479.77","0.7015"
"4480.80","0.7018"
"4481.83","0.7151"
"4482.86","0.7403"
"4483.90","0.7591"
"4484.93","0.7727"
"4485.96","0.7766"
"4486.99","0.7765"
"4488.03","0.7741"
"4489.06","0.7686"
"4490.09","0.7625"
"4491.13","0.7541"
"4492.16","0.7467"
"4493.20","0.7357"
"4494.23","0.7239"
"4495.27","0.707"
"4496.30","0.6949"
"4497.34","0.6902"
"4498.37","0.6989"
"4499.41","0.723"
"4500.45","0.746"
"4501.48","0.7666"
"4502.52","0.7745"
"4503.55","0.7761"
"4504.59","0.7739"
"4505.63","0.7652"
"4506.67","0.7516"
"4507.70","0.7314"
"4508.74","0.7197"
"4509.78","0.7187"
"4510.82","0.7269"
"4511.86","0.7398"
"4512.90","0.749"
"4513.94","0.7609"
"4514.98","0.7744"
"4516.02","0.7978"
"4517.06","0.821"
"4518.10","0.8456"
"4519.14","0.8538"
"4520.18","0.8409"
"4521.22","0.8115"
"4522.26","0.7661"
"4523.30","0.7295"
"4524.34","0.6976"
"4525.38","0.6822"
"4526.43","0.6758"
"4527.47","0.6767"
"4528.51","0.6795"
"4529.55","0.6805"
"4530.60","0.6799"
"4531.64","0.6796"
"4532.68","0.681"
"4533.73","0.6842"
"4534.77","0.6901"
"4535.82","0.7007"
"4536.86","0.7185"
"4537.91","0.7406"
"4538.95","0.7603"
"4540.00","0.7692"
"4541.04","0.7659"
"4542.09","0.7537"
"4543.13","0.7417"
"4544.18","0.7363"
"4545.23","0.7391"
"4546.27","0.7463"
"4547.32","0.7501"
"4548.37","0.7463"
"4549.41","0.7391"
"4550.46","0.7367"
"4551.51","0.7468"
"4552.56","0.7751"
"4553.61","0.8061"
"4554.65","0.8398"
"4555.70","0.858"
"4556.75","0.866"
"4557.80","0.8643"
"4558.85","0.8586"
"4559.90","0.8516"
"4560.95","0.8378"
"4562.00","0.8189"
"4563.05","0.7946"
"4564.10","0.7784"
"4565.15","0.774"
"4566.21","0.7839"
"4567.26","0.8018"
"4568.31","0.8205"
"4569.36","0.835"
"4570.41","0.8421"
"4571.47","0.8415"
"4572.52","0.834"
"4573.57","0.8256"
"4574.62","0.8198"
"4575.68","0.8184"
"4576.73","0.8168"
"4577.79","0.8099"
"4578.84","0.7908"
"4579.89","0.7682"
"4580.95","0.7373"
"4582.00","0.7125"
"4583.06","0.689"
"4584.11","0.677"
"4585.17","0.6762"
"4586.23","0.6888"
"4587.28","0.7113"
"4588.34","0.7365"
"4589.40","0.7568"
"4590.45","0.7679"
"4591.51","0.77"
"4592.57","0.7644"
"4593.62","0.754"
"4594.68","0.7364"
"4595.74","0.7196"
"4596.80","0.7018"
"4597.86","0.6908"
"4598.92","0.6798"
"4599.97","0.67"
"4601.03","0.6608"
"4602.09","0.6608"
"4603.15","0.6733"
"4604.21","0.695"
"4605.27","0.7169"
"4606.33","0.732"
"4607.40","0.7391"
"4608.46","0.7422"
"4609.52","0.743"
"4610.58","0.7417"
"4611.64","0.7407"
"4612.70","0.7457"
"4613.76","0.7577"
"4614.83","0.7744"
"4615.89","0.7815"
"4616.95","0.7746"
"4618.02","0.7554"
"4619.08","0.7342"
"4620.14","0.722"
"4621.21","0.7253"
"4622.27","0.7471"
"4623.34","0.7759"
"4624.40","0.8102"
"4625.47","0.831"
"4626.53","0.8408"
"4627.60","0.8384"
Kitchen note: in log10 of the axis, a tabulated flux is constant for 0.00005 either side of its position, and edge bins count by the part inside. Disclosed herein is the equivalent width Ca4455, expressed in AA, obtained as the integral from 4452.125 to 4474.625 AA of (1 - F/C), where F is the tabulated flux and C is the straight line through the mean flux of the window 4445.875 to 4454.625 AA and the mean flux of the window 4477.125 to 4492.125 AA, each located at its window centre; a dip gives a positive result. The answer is 3.5 AA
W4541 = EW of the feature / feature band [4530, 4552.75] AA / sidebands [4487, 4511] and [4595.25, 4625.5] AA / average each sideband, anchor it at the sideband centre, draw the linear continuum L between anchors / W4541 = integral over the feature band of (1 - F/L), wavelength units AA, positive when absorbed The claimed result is 0.2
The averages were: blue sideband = 0.741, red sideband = 0.731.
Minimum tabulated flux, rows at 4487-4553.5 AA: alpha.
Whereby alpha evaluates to 0.6758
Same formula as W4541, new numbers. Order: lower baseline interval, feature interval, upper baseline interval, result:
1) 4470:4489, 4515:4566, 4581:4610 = -3.03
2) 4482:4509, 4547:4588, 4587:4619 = -2.94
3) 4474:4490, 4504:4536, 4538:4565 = 1.09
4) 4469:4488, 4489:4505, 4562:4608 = -0.29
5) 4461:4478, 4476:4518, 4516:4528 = -2.05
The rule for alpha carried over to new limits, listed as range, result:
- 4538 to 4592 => 0.6762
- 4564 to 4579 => 0.774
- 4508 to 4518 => 0.7187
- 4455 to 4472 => 0.578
